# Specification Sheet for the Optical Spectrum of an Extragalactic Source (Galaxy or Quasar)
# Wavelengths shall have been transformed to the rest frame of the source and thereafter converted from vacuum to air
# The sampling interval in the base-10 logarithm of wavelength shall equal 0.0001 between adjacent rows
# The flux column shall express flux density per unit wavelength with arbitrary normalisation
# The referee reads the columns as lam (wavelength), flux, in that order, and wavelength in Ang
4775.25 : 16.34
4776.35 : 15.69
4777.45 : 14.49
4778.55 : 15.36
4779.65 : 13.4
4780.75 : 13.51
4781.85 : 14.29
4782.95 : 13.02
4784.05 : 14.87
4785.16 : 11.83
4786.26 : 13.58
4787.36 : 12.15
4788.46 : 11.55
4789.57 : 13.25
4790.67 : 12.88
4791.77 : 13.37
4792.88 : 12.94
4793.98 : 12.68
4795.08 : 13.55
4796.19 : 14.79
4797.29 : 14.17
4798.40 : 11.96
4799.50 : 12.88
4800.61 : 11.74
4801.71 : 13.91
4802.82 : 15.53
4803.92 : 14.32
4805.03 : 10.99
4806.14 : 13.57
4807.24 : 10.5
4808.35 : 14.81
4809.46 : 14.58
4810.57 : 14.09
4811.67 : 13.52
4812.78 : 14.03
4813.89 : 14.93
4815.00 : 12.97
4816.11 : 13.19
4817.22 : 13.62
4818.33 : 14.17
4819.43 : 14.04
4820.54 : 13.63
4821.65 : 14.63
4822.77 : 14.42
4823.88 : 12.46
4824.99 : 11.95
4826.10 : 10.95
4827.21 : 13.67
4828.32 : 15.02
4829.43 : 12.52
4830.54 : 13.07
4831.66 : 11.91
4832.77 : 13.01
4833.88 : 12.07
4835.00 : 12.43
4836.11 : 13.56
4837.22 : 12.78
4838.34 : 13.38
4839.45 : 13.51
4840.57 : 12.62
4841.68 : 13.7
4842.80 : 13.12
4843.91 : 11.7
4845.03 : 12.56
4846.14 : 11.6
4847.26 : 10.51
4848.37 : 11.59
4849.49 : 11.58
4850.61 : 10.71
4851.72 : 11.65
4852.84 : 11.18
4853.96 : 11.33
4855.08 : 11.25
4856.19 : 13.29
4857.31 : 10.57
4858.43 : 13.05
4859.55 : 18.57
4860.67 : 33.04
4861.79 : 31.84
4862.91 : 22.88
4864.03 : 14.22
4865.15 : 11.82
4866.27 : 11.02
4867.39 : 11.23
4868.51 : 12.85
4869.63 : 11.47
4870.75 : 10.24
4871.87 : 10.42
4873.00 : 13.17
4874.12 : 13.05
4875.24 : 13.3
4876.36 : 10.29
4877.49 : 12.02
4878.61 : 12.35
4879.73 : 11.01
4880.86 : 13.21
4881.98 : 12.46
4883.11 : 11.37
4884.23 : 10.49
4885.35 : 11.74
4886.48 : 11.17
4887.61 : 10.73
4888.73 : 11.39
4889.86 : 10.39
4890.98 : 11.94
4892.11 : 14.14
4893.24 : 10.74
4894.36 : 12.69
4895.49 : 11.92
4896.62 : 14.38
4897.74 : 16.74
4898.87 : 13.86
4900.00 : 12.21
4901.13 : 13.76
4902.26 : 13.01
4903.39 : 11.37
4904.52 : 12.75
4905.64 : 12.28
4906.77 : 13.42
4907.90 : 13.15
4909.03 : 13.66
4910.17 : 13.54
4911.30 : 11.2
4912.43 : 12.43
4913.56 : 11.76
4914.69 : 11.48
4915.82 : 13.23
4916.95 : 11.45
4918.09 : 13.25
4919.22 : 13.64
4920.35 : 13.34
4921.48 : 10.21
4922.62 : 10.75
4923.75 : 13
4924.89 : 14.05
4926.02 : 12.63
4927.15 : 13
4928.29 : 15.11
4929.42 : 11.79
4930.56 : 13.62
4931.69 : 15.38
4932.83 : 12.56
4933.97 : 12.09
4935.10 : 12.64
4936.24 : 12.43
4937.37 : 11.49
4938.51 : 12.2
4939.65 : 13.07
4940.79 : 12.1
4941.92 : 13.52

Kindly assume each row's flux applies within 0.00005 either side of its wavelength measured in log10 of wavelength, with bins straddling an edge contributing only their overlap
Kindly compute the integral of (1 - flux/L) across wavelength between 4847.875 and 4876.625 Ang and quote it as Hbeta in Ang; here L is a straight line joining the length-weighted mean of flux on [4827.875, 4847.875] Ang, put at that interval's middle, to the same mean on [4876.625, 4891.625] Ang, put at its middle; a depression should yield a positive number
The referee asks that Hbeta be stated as -4.8 Ang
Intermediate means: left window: 12.7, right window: 11.5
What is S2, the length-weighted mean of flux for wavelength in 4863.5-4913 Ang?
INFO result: 12.3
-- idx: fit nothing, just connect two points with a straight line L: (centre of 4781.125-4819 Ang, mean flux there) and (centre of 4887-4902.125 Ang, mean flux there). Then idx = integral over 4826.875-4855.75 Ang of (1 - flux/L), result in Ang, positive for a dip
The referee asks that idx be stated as 1.53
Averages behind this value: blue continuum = 13.4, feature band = 12.4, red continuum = 12.7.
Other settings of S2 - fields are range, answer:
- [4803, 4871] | 13.6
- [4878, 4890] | 11.5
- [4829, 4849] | 12.5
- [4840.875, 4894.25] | 13.1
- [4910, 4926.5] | 12.4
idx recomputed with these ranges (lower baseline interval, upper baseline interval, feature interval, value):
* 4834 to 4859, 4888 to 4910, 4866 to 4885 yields 1.2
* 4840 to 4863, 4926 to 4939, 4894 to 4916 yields 0.9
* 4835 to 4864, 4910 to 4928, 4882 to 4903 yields 1.3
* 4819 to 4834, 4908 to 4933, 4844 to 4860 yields 1.2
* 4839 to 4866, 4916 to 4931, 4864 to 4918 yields 5.1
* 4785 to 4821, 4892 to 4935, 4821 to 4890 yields 0.1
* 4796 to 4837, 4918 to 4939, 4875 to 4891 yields 1.8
